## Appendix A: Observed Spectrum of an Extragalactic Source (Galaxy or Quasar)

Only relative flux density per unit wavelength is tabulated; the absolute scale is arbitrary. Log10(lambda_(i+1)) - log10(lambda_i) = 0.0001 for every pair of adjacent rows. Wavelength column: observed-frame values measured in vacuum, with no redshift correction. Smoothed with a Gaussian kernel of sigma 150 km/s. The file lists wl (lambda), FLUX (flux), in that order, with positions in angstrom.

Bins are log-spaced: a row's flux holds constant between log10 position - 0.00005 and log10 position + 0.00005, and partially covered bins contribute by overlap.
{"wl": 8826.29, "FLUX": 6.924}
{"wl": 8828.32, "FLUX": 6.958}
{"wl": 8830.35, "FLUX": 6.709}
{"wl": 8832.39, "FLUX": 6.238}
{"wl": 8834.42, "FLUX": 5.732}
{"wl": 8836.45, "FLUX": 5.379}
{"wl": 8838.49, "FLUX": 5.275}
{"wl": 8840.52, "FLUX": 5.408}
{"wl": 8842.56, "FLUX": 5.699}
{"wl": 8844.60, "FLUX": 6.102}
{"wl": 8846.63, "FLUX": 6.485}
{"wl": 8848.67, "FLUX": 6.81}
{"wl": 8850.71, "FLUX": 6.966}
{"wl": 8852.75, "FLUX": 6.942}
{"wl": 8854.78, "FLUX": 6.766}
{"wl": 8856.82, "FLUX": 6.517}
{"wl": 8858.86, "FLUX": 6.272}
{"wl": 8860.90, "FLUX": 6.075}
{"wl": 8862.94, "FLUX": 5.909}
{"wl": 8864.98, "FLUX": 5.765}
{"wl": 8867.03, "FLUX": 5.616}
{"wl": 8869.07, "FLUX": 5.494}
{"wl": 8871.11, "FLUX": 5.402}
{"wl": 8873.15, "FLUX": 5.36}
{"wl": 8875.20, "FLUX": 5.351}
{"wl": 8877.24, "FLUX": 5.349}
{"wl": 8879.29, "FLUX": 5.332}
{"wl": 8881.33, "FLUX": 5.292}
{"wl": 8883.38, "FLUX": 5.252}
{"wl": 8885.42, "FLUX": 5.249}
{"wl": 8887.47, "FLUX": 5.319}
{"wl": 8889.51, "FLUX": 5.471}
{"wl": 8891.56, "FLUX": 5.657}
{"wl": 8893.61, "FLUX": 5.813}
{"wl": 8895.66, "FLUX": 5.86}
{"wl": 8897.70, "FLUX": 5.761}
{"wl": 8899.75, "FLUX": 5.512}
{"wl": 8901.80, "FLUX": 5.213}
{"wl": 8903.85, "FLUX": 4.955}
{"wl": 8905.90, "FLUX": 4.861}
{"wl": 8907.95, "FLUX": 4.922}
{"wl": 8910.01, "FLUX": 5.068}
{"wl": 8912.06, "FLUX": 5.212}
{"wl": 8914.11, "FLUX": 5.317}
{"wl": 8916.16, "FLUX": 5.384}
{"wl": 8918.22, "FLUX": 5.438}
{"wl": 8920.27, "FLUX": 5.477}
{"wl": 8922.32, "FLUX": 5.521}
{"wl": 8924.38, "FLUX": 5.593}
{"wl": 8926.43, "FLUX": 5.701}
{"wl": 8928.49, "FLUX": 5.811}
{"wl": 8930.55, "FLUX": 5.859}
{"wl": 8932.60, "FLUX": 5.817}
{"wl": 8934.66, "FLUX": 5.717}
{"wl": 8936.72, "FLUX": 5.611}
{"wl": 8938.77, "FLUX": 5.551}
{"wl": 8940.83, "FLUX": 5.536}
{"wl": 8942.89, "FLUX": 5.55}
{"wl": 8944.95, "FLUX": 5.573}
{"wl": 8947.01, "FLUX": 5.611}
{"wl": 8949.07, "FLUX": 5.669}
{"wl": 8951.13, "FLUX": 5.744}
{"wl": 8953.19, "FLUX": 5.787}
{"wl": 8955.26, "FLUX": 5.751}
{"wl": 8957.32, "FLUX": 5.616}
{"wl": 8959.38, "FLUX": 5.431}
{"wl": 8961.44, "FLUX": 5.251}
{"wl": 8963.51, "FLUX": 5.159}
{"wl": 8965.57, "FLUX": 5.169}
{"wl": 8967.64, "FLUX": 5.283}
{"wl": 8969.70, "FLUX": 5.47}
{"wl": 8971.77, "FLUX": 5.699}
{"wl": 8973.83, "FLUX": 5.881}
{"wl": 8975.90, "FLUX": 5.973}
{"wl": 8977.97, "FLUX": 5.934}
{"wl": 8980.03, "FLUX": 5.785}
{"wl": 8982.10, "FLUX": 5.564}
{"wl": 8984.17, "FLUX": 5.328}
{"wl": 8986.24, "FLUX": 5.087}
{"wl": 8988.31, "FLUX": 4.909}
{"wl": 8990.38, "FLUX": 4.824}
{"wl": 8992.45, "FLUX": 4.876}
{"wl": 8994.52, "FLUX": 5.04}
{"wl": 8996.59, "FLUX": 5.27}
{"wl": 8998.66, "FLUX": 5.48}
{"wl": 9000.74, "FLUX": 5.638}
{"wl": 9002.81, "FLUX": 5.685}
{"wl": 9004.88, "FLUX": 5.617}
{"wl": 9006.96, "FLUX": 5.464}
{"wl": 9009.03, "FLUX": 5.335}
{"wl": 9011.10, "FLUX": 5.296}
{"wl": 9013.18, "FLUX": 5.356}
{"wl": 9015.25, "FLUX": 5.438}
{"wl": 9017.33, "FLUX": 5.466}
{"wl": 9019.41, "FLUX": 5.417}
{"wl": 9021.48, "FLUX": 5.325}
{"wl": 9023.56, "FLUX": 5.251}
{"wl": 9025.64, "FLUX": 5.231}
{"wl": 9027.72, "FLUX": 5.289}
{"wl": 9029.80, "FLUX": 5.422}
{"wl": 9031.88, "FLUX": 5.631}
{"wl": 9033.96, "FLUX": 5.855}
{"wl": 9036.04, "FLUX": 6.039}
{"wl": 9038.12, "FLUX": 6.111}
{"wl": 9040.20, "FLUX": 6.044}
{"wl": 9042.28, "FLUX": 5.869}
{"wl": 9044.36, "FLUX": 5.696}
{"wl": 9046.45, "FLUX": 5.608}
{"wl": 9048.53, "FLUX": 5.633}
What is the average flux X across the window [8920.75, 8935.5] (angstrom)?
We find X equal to 5.71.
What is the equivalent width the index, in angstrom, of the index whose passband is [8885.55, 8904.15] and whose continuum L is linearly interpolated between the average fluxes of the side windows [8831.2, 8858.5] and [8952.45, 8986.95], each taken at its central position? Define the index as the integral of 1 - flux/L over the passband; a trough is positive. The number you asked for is 1.3 angstrom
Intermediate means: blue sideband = 6.18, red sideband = 5.54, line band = 5.52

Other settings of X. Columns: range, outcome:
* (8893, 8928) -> 5.39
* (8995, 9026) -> 5.42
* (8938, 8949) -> 5.57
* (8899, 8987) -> 5.5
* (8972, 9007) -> 5.44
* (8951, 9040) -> 5.47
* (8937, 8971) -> 5.51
